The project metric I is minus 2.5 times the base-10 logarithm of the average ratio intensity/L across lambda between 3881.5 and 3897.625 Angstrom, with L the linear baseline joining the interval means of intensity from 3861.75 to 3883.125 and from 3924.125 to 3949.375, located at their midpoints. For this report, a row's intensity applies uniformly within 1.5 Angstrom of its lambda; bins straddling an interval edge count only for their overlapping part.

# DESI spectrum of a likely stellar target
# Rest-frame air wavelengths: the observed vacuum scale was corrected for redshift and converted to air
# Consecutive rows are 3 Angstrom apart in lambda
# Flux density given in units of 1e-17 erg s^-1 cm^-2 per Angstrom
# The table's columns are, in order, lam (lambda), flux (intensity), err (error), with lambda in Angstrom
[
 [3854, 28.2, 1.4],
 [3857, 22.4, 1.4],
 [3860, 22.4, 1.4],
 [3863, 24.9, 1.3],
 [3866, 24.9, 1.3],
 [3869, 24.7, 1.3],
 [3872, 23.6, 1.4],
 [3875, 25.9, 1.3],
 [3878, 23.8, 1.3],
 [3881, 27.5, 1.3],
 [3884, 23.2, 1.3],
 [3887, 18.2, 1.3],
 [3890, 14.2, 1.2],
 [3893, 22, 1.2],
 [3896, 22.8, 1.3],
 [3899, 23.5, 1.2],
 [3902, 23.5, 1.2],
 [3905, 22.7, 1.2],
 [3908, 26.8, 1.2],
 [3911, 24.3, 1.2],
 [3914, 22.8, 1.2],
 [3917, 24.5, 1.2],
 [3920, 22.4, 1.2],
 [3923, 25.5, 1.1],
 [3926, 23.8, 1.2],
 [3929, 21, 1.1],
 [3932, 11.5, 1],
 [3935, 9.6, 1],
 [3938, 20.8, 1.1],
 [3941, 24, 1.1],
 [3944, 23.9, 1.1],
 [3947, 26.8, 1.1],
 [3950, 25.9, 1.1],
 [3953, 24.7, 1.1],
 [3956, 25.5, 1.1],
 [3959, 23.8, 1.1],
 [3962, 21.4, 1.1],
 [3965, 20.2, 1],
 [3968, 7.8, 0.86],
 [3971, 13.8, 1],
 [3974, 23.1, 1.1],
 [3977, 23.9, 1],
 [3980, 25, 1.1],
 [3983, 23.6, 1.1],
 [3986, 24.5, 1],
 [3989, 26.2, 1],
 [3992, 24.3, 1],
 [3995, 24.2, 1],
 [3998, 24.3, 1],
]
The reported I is 0.158 mag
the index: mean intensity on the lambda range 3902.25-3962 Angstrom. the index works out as 22.6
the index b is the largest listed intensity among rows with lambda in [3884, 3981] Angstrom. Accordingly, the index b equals 26.8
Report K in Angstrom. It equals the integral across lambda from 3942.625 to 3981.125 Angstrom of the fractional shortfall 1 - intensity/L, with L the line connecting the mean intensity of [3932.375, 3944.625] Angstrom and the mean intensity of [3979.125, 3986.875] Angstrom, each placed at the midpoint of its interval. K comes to -1.12 Angstrom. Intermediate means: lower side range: 18.5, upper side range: 24.3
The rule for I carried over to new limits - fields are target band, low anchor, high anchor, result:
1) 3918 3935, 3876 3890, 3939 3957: 0.20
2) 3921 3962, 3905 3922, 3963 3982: -0.02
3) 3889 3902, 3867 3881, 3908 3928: 0.15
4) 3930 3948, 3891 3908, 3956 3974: 0.05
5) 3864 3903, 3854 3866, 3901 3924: 0.05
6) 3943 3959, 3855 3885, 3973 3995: -0.04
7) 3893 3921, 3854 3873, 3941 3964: 0.03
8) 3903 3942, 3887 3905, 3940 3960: 0.07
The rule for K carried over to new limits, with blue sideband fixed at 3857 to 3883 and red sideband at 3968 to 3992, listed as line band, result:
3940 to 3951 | -1.14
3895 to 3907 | 0.27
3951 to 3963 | -0.79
